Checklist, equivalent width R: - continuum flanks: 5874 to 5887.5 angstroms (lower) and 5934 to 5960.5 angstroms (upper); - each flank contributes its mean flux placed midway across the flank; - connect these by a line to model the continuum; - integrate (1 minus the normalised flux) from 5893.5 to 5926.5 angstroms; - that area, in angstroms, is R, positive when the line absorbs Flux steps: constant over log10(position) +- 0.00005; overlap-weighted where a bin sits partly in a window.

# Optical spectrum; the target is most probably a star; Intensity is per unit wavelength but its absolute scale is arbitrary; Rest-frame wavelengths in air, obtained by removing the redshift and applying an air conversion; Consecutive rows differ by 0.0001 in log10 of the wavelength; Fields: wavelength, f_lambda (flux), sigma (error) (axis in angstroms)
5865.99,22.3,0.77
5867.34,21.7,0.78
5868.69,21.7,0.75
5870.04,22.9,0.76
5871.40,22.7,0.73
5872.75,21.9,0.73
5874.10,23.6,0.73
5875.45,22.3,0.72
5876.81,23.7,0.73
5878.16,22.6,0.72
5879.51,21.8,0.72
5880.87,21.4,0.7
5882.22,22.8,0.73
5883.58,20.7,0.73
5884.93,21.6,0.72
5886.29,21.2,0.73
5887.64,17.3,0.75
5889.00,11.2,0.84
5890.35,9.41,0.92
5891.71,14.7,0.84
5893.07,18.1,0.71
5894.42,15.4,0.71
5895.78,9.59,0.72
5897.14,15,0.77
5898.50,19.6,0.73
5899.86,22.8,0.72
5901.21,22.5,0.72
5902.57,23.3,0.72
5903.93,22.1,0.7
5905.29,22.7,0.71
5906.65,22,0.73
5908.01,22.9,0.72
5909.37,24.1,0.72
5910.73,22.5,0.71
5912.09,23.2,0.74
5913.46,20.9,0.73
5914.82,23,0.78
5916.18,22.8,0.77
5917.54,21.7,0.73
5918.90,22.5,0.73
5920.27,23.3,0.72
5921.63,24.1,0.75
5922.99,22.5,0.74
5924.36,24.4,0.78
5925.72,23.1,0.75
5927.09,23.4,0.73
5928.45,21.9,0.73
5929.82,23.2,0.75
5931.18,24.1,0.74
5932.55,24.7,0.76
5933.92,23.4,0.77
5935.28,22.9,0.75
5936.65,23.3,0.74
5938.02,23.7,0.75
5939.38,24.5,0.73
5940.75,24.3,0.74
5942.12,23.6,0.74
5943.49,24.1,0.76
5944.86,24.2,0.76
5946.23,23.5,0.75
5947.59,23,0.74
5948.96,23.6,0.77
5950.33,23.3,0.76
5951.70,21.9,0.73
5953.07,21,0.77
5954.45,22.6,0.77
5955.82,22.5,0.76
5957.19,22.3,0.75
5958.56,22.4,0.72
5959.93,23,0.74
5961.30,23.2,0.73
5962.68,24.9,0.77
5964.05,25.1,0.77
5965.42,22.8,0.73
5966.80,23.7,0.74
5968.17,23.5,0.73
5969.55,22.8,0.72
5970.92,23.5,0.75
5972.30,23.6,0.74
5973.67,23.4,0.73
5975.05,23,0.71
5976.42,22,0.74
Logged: 1.5 angstroms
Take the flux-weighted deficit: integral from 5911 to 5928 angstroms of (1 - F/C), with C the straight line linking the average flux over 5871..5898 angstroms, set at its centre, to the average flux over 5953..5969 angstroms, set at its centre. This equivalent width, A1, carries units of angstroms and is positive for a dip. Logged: -1.7 angstroms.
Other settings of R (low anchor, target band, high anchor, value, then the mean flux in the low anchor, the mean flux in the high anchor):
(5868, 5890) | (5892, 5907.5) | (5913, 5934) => 1.9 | 21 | 23.1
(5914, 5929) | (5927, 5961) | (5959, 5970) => 0.1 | 23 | 23.6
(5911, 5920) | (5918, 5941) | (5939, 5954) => -0.7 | 22.4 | 23.3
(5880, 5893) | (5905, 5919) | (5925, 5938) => -1.1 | 17.9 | 23.4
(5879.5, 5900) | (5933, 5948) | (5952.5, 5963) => -1.7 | 17.4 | 22.7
